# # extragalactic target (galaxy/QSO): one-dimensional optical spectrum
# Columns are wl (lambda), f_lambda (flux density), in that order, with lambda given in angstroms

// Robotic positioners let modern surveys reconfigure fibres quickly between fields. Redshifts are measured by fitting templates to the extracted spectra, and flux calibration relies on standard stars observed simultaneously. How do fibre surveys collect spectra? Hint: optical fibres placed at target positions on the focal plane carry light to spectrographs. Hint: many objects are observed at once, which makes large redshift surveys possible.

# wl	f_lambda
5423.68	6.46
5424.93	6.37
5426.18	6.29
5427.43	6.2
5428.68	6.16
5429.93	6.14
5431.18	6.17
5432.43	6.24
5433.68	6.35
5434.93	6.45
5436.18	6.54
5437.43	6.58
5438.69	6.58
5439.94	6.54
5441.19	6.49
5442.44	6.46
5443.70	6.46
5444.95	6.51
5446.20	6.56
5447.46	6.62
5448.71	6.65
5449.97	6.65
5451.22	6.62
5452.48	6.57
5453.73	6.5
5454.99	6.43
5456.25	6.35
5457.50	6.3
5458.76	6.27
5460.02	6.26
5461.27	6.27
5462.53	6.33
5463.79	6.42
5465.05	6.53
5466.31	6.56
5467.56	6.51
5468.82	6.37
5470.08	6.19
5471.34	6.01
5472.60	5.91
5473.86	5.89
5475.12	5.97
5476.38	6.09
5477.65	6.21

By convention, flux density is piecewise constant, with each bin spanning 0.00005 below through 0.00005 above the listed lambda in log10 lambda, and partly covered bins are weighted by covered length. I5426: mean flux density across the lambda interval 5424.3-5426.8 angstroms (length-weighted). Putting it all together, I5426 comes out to 6.33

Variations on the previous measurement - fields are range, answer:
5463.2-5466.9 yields 6.5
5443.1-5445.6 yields 6.51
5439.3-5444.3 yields 6.49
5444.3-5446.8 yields 6.55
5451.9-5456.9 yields 6.47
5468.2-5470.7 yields 6.28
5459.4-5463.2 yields 6.29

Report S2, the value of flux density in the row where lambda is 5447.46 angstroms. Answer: 6.62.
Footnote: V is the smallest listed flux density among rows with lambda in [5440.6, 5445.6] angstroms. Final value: 6.46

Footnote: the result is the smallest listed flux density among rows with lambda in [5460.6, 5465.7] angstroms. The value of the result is 6.27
